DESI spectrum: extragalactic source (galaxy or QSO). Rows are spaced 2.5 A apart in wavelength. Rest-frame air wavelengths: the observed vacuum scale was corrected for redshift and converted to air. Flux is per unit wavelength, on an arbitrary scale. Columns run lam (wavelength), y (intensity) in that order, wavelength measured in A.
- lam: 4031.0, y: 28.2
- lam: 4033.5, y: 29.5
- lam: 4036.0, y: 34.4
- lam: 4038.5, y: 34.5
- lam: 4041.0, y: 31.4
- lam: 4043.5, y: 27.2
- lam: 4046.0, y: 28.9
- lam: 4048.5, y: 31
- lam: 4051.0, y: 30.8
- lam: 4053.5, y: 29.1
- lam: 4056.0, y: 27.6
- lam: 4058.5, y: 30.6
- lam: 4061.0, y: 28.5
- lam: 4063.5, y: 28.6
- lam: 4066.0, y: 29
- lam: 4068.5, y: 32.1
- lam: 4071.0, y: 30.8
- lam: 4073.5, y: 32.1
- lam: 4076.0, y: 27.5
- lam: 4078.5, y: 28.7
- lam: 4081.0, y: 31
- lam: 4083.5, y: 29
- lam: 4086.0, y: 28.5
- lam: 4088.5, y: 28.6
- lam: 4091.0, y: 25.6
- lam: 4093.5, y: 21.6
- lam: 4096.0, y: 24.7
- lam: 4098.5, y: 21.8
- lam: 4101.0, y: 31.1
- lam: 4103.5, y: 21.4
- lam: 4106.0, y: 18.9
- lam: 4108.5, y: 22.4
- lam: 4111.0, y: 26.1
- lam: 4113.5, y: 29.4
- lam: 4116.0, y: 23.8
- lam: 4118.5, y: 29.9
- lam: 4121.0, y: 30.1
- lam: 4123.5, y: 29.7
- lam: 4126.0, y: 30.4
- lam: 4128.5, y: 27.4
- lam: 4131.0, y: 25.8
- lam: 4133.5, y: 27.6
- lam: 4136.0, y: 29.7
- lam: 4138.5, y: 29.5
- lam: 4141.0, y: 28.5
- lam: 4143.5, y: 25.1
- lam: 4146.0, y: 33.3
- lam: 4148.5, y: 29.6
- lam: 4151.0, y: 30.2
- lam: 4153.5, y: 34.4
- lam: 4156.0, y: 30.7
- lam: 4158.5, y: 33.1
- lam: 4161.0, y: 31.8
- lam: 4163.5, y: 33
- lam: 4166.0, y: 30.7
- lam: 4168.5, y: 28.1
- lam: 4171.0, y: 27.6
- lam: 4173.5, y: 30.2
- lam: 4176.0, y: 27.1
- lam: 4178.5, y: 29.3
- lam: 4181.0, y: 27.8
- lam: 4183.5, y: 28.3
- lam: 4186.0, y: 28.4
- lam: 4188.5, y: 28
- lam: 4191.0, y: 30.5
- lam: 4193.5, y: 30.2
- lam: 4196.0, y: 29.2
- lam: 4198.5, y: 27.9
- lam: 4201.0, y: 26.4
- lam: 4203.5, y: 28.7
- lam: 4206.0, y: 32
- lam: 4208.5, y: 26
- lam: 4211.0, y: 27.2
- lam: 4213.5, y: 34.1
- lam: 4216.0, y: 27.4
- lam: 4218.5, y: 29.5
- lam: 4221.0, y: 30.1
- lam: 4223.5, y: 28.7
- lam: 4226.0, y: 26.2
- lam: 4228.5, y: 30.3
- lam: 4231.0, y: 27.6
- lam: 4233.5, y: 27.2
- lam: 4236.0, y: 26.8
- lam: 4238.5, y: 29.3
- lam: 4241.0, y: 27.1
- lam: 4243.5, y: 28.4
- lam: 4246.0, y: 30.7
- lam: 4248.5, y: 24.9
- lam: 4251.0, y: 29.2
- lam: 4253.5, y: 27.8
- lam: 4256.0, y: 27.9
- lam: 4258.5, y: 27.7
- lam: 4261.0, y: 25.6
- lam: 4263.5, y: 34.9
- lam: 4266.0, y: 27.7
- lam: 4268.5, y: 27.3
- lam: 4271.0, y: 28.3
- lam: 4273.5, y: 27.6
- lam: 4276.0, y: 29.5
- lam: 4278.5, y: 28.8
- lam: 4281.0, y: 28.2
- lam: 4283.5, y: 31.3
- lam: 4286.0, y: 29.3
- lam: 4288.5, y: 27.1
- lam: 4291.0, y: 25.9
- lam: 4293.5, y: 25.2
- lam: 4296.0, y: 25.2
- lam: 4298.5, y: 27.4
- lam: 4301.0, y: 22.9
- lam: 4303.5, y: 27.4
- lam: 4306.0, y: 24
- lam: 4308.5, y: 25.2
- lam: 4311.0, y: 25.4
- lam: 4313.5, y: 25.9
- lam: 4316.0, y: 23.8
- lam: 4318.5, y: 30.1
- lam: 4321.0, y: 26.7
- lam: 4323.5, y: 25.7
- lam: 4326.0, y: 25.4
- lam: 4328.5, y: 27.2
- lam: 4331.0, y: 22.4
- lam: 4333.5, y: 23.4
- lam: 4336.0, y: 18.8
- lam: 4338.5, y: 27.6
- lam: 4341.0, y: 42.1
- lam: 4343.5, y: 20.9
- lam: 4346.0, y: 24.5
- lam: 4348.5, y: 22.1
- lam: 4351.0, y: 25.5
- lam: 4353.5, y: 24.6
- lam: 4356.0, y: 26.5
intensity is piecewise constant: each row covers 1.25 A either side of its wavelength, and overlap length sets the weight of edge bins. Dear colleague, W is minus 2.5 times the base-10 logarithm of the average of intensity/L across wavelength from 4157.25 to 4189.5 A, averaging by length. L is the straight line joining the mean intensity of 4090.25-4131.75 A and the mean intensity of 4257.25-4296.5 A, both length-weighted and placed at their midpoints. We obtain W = -0.11 mag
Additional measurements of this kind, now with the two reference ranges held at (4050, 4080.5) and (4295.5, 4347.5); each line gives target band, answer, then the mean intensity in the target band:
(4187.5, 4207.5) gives -0.05 mag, 29.1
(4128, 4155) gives -0.03 mag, 29.3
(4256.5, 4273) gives -0.07 mag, 28.5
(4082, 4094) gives 0.09 mag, 27.1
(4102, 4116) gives 0.21 mag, 23.8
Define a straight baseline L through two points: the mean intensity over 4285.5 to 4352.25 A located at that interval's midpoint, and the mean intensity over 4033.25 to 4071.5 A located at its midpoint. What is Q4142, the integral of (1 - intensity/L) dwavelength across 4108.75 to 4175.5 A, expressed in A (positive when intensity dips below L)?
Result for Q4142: -1.4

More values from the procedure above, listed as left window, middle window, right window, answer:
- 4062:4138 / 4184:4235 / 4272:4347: -3.4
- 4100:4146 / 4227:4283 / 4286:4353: -4.5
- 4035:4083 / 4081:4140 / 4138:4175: 6.9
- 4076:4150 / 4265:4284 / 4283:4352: -1.6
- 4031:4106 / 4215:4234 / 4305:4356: -1.1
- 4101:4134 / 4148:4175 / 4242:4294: -3.8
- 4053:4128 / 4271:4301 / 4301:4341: -1.8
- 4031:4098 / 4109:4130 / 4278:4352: 0.3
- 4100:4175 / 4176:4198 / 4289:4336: -0.9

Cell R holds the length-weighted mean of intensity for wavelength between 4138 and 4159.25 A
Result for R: 30.5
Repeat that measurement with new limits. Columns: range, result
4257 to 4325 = 27.2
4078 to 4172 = 28.1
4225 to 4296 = 28.1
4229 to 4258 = 28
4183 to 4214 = 28.9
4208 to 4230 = 28.9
